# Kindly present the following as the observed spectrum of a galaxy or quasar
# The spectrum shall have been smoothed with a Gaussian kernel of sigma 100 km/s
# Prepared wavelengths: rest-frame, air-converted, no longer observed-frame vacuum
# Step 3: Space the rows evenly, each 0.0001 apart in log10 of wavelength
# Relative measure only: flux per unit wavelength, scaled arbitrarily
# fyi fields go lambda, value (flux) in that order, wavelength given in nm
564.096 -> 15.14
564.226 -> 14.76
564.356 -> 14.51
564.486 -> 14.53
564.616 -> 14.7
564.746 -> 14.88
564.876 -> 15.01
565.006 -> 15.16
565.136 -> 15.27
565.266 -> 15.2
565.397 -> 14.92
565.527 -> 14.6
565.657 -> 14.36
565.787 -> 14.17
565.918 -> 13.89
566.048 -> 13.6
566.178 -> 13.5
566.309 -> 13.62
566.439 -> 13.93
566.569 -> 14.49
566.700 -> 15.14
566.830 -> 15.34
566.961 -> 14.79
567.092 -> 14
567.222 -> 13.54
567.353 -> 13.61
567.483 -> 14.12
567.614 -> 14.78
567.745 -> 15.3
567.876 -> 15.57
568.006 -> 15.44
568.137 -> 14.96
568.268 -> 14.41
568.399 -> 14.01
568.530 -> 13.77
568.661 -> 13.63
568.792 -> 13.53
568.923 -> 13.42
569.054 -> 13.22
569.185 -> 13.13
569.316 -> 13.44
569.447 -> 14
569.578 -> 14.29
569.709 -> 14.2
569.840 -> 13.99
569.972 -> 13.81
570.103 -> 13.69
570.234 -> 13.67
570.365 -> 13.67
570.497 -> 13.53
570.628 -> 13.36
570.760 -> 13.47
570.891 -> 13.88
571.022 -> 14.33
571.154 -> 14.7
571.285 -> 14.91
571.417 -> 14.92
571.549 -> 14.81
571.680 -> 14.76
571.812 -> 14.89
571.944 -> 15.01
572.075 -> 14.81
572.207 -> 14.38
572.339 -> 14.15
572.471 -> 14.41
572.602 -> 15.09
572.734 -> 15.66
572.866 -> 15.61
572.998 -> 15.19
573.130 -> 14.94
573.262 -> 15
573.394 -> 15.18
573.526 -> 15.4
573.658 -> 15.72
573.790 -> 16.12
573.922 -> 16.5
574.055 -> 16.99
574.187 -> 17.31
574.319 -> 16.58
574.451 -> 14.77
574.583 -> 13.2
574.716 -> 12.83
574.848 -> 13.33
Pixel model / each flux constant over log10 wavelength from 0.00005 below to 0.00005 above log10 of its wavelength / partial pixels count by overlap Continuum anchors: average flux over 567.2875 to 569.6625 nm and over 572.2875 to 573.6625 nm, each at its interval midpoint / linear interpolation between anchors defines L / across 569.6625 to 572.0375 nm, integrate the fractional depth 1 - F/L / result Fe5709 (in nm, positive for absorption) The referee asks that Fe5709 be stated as 0.07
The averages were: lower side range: 14.1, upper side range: 15.1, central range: 14.2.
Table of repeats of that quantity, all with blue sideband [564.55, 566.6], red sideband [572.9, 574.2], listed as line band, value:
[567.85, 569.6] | 0.11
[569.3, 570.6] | 0.12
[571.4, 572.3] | 0.04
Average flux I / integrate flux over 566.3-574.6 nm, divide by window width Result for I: 14.6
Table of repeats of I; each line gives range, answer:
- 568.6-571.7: 13.9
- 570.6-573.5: 14.7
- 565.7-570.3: 14.1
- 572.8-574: 15.5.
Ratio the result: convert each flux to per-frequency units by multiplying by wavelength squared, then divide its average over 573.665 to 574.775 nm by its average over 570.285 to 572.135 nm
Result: 1.10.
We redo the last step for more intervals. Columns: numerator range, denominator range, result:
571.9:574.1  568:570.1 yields 1.12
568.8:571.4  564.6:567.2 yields 0.97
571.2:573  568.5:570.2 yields 1.10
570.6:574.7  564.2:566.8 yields 1.06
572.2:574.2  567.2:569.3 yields 1.11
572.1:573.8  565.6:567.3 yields 1.09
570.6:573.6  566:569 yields 1.05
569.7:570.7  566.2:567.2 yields 0.96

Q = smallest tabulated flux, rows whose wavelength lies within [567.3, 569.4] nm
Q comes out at 13.13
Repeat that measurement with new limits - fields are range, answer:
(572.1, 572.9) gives 14.15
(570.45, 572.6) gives 13.36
